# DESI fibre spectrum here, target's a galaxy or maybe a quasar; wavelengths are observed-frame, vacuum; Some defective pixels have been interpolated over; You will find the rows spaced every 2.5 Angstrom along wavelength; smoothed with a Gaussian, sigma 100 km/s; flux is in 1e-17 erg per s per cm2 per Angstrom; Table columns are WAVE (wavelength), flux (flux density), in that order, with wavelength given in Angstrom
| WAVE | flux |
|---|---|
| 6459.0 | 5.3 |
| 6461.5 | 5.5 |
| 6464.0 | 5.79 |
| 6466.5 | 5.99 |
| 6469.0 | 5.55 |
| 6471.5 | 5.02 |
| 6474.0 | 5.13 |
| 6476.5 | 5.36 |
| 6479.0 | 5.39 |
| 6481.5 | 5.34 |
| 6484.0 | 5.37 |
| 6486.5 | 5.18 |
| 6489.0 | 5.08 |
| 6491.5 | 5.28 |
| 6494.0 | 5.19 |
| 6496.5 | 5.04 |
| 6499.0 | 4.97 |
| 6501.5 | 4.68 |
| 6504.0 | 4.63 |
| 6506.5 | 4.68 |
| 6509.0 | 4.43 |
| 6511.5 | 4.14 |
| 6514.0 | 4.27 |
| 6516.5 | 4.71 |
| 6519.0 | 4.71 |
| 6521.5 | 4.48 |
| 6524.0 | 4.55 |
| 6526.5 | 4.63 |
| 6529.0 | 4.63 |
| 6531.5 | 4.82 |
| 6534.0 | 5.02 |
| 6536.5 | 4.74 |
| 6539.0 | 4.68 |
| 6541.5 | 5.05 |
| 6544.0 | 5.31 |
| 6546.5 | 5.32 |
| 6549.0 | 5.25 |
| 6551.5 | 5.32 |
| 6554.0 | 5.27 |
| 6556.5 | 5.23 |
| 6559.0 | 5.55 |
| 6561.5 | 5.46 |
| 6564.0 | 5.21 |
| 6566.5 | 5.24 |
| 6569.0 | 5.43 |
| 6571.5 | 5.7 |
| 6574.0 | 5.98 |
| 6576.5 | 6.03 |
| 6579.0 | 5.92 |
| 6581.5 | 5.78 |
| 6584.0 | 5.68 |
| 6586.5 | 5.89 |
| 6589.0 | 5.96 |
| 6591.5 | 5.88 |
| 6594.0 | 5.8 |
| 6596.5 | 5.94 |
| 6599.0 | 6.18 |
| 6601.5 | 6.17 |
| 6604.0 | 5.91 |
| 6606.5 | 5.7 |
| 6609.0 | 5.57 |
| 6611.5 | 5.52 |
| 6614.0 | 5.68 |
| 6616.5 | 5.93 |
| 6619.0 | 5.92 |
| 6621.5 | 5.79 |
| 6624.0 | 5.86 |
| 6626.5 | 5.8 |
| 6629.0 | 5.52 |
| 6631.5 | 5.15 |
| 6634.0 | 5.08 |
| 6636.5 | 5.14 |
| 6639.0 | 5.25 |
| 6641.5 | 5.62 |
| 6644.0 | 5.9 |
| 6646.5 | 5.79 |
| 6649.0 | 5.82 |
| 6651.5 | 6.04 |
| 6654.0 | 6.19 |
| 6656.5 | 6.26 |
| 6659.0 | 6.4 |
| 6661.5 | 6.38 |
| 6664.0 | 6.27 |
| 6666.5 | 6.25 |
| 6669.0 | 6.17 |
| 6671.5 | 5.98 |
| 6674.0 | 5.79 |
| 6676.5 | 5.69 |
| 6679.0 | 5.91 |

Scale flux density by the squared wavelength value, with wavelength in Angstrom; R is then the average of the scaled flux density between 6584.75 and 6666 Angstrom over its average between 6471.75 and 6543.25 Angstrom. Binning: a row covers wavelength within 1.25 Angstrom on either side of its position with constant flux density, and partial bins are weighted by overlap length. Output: 1.24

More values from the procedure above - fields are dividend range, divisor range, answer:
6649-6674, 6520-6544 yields 1.35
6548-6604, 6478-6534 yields 1.20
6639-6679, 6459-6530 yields 1.26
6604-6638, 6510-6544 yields 1.23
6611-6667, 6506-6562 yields 1.23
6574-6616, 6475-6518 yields 1.23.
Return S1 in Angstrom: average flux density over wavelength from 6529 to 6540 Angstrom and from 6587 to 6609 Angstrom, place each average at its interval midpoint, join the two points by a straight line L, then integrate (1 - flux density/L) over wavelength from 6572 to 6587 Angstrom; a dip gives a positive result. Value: -0.75 Angstrom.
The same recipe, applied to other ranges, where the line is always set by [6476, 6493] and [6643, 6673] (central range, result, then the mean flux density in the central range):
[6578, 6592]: -0.2 Angstrom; 5.85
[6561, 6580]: 0.2 Angstrom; 5.62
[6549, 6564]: 0.8 Angstrom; 5.34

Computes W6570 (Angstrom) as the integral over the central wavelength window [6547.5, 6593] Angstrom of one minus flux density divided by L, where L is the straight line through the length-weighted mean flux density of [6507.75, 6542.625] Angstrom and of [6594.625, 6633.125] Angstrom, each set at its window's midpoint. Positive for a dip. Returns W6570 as -3.4 Angstrom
